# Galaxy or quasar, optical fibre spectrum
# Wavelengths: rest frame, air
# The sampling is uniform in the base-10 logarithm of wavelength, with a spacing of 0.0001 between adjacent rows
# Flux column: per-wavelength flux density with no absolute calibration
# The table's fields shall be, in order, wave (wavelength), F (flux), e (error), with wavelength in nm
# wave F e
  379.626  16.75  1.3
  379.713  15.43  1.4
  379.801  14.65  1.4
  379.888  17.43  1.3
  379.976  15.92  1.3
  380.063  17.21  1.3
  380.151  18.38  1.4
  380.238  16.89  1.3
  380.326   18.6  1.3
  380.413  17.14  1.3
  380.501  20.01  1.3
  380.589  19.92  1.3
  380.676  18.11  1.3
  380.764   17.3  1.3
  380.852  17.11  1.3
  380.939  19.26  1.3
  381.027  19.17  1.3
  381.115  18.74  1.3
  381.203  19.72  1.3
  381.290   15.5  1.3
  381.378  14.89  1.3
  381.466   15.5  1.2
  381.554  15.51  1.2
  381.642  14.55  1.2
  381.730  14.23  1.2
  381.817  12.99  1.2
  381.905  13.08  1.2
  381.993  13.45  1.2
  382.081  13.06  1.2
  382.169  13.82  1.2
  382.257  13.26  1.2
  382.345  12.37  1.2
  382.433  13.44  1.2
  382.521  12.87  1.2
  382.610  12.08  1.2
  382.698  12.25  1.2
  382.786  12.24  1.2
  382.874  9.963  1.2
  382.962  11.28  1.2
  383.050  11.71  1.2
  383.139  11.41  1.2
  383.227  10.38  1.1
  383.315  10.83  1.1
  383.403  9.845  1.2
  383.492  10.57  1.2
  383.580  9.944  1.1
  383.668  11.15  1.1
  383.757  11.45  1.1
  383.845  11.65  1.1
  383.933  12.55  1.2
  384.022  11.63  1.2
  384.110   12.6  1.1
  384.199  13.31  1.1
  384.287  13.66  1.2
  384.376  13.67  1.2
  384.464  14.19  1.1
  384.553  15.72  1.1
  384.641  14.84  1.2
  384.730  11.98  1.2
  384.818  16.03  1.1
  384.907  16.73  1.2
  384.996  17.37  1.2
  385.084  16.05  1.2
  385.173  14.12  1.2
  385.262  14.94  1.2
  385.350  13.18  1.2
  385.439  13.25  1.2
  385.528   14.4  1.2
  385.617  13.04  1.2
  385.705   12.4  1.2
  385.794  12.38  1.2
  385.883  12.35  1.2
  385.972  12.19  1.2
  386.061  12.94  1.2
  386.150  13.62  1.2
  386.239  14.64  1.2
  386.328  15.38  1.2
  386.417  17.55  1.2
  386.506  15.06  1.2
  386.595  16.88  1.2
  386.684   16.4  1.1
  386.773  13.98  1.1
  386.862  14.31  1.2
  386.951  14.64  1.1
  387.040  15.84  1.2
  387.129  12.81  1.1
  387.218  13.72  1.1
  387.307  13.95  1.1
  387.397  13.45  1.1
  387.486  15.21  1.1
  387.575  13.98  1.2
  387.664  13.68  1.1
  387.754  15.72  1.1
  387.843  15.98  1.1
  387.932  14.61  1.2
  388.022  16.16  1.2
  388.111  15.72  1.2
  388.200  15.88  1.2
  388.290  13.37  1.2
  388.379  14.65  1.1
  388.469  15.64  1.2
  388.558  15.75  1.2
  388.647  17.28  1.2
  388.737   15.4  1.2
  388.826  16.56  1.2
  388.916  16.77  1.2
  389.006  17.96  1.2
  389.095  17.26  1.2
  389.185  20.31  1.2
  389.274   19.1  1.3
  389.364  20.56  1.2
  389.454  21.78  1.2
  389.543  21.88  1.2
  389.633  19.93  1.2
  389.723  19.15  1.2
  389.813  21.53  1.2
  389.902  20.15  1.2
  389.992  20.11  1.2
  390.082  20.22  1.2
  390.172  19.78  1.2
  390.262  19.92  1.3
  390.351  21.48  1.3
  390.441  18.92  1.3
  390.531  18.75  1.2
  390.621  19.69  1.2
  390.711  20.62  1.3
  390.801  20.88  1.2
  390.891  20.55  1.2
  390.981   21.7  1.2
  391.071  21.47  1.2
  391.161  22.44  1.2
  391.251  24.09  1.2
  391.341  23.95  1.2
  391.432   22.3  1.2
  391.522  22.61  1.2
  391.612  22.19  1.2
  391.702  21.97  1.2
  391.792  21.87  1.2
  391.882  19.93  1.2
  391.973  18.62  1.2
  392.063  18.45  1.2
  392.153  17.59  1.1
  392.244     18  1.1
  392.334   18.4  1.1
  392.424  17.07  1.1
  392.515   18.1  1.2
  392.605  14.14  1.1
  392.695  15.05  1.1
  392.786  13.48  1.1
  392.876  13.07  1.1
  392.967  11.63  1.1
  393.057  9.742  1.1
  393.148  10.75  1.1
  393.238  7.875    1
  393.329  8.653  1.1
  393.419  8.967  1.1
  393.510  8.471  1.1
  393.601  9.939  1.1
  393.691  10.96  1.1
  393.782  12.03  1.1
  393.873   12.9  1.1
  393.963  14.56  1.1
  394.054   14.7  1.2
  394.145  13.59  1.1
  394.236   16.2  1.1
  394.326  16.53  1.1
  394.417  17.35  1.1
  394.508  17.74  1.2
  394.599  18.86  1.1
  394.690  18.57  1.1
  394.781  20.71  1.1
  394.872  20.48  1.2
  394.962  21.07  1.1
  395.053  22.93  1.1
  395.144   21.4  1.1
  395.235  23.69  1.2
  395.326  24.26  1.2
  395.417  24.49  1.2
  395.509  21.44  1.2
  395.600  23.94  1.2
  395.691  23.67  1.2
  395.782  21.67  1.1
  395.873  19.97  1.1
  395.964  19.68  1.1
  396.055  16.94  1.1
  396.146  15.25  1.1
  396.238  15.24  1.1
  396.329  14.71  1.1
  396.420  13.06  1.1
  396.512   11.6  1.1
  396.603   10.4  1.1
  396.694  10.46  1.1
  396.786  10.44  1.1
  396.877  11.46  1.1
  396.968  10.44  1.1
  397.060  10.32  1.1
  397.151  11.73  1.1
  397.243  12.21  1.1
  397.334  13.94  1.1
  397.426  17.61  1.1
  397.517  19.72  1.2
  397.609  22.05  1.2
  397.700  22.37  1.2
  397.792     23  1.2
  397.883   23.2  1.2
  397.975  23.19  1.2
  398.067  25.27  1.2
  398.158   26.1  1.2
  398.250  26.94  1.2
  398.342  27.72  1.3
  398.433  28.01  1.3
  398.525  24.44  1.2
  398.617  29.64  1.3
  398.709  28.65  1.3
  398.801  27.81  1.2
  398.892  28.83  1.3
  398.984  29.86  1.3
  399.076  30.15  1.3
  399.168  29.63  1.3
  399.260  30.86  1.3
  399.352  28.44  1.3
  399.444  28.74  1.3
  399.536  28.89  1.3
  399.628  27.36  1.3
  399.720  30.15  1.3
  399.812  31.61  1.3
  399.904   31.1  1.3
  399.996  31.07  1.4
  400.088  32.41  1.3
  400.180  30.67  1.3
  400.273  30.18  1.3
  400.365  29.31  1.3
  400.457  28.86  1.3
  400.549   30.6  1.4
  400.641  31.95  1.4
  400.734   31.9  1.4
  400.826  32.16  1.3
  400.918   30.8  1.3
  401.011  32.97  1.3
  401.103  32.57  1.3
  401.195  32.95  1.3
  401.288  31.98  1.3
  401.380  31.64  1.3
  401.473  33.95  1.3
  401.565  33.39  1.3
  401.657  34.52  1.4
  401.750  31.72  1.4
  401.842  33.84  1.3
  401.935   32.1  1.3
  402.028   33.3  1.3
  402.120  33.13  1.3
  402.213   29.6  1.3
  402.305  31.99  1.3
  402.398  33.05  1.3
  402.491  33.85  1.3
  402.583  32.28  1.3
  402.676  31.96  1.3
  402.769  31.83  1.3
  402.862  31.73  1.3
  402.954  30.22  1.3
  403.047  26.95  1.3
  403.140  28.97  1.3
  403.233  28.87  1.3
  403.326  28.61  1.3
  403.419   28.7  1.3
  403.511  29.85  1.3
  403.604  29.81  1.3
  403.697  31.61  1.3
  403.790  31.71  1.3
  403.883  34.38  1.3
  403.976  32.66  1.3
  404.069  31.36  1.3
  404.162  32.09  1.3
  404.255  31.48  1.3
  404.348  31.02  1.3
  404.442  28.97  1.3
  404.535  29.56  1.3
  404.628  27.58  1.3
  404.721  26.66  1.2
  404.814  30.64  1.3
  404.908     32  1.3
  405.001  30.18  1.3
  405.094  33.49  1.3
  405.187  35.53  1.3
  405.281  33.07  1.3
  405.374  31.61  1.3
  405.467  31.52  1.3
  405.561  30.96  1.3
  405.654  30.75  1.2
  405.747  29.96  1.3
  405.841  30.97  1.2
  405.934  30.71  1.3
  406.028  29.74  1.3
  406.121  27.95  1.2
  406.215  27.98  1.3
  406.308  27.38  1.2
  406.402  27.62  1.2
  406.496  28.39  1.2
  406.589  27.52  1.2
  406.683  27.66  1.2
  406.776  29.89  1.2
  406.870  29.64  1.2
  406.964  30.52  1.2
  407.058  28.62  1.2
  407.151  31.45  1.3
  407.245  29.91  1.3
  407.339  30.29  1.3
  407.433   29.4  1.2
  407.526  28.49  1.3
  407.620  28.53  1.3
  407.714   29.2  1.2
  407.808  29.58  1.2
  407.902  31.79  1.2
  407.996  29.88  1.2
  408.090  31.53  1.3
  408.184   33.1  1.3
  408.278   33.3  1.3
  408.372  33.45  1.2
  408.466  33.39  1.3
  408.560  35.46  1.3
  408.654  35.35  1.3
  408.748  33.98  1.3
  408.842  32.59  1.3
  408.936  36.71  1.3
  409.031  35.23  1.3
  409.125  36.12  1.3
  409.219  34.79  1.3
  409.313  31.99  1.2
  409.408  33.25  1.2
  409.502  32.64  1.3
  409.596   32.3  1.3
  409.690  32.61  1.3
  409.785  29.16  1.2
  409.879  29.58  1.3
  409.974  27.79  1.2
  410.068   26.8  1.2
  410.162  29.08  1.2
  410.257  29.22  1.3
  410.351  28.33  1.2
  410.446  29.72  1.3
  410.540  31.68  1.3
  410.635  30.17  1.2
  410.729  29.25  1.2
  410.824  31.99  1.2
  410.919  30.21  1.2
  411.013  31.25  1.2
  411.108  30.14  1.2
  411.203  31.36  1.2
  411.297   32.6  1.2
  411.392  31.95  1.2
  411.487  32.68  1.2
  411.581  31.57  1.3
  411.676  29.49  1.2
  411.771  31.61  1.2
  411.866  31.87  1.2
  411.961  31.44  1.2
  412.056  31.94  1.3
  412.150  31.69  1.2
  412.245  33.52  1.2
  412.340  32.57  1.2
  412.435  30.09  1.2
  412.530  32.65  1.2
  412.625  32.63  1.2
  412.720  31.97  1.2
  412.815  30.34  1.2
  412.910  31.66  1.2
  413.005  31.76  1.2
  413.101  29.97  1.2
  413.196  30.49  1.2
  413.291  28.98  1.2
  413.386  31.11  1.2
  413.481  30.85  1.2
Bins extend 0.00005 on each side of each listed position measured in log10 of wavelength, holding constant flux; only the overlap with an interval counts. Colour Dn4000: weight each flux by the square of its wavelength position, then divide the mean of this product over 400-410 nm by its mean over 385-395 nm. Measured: 2.0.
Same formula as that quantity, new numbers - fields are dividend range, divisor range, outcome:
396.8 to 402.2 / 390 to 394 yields 1.66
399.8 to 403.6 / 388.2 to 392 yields 1.69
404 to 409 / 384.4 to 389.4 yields 2.25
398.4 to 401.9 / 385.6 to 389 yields 2.21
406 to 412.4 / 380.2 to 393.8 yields 2.21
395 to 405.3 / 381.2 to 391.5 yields 1.85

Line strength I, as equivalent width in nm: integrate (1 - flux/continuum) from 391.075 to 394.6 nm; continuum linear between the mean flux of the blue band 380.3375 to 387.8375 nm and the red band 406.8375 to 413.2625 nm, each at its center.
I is 0.67 nm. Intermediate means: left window 14.2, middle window 16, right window 31.4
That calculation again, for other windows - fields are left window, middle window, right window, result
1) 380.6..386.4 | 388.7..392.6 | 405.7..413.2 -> -0.30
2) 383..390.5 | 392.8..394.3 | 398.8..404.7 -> 0.72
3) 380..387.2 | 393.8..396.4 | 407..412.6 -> 0.35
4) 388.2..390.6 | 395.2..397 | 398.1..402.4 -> 0.60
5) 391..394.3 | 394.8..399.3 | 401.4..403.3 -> 0.47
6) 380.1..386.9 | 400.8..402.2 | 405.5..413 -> -0.36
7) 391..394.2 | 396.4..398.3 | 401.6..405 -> 0.49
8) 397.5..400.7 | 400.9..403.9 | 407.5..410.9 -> -0.25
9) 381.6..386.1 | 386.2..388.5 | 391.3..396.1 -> -0.07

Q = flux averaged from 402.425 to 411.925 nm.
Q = 30.9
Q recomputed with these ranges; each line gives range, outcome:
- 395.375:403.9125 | 26.3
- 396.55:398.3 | 17.4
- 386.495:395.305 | 17.2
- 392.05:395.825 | 16.5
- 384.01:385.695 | 14.3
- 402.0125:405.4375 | 31.1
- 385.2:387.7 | 14.2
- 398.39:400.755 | 29.6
